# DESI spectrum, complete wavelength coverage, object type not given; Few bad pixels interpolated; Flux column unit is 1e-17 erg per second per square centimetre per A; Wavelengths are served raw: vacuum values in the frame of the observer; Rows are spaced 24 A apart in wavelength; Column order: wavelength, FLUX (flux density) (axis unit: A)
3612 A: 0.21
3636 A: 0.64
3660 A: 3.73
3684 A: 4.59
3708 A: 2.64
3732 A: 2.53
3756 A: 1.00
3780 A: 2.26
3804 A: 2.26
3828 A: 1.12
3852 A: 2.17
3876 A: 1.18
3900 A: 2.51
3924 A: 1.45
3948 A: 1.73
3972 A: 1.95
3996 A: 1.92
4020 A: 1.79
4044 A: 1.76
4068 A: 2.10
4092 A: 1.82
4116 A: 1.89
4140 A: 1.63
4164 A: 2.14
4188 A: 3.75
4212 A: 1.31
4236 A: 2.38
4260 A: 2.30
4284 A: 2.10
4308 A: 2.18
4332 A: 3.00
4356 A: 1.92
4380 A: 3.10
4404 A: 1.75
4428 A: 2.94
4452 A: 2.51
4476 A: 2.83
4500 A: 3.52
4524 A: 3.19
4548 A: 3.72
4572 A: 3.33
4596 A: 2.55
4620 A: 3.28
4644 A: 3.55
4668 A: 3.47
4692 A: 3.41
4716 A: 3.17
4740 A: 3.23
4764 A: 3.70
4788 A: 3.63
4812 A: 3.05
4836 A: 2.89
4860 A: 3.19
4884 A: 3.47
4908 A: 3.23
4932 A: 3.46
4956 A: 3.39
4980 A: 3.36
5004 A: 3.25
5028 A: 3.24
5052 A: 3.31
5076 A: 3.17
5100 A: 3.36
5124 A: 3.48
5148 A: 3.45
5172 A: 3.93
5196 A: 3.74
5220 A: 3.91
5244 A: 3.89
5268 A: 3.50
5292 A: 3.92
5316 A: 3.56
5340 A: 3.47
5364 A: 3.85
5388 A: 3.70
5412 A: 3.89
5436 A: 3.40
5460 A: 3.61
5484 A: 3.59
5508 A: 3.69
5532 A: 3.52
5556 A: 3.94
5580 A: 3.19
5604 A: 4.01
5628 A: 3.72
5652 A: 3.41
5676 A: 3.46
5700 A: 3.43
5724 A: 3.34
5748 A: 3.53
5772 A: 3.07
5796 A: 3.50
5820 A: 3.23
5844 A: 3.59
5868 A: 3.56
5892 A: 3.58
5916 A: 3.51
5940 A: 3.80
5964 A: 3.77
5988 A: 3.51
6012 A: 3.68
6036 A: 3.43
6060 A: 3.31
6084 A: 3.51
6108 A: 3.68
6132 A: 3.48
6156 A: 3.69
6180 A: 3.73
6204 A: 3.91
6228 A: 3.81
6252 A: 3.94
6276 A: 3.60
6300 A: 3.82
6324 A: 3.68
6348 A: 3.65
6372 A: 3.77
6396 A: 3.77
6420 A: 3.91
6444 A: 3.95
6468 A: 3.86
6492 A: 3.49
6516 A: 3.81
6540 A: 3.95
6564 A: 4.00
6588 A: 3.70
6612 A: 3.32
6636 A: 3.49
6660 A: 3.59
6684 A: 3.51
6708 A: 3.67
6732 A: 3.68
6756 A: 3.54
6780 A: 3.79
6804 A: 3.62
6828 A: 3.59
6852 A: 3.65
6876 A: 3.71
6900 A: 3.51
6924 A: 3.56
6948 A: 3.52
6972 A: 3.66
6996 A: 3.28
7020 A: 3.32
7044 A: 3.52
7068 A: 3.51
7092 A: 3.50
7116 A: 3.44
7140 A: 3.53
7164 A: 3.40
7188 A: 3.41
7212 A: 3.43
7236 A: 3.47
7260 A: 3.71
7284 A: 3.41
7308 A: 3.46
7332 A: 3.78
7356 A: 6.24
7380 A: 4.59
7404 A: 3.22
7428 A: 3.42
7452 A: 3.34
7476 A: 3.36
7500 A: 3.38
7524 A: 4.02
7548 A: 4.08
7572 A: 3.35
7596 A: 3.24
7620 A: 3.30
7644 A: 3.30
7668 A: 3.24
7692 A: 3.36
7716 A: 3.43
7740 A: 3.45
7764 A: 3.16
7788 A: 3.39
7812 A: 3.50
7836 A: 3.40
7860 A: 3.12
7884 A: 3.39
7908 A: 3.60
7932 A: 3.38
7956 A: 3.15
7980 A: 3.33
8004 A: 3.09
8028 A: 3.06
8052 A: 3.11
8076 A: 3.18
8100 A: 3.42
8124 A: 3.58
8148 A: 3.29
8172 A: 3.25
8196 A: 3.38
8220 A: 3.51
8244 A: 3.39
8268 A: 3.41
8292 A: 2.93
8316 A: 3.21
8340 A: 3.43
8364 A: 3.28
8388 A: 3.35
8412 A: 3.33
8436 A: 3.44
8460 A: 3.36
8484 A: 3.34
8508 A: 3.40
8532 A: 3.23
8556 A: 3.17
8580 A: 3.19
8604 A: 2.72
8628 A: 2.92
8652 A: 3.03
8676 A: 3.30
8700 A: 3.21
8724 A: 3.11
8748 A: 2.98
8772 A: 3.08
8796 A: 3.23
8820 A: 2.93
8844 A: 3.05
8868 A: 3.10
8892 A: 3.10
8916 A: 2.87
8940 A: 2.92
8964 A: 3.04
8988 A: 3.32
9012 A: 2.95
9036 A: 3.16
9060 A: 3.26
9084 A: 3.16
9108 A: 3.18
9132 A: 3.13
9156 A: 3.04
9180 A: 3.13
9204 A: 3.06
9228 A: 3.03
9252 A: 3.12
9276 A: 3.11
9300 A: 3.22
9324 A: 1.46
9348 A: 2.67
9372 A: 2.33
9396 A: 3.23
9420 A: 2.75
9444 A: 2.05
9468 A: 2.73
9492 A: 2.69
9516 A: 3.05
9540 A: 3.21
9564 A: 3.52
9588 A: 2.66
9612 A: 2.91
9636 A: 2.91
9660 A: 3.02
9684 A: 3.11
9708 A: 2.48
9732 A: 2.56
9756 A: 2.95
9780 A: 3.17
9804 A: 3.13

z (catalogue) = 0.121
